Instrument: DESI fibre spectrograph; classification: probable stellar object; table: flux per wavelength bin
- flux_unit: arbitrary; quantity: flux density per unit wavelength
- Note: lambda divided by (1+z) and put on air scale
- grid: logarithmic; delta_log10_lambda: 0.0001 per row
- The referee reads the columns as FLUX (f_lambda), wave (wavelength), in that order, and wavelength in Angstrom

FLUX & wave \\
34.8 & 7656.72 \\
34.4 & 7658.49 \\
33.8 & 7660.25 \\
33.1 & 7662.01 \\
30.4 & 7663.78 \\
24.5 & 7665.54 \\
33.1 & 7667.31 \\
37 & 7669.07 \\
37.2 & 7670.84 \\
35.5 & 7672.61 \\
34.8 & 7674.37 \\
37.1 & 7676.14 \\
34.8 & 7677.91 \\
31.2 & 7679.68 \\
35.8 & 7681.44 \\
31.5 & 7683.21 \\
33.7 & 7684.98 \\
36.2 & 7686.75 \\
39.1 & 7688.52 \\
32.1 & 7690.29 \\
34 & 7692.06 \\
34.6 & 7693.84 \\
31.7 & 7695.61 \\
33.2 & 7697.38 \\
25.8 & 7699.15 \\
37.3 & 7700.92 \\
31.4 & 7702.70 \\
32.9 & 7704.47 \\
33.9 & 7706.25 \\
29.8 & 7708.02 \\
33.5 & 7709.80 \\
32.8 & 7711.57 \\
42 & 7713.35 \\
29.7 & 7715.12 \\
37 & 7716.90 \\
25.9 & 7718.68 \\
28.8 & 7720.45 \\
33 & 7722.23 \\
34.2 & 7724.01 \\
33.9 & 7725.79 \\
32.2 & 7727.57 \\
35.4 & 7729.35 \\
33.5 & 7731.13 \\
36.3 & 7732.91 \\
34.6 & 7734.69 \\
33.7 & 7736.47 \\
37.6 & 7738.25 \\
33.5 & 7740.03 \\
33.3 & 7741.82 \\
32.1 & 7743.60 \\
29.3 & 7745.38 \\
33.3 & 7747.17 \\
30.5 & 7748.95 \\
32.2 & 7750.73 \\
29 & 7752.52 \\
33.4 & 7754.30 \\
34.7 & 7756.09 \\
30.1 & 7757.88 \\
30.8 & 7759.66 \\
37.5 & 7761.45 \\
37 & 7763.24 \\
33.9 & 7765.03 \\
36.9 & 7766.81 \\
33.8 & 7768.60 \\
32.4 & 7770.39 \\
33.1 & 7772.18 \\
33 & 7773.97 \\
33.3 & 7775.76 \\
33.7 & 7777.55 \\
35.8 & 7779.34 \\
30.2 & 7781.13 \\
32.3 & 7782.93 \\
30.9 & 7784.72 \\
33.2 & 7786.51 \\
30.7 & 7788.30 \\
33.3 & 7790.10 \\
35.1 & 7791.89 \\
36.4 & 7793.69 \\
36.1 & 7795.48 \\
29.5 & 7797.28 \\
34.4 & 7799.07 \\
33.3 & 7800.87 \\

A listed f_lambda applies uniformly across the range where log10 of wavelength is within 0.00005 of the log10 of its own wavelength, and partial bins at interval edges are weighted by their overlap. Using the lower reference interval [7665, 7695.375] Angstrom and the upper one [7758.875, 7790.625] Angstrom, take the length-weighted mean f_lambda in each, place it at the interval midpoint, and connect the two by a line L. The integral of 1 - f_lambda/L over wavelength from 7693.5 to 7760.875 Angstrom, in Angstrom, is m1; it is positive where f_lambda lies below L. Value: 2.1 Angstrom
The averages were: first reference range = 34.3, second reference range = 33.4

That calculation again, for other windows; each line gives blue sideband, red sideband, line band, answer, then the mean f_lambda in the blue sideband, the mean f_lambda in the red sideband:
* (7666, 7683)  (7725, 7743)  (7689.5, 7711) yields 1.28 Angstrom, 34.8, 34.4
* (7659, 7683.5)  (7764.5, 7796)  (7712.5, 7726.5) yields 0.23 Angstrom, 33.6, 33.5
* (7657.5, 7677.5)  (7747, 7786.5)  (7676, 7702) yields -0.12 Angstrom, 33.7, 33.1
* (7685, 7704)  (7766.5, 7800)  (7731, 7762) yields 0.35 Angstrom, 33.5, 33.3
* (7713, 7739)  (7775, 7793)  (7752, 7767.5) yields -0.26 Angstrom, 33.7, 32.9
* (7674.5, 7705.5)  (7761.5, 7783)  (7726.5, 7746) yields 0.01 Angstrom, 33.7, 34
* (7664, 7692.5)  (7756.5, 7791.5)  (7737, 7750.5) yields 0.31 Angstrom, 34.1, 33.3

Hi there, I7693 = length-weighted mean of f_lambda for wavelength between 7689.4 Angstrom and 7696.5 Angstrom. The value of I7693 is 33.1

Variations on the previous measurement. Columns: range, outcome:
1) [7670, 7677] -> 36.1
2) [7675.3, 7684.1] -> 34.1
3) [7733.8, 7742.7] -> 34.5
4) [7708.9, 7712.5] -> 33.2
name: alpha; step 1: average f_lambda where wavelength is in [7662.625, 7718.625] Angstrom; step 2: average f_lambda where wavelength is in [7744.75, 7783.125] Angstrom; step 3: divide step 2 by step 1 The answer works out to 0.99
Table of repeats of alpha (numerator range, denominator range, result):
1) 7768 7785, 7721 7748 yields 0.98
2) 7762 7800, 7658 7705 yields 1.00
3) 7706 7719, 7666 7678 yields 0.94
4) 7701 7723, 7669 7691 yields 0.93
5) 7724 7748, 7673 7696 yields 0.98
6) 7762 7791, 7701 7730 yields 1.01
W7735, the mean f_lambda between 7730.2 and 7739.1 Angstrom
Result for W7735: 35.1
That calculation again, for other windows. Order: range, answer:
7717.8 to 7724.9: 30.5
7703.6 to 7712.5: 32.6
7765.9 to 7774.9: 33.9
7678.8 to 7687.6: 33.7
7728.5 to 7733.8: 35.1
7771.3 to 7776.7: 33.1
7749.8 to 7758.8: 31.9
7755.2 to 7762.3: 33.2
